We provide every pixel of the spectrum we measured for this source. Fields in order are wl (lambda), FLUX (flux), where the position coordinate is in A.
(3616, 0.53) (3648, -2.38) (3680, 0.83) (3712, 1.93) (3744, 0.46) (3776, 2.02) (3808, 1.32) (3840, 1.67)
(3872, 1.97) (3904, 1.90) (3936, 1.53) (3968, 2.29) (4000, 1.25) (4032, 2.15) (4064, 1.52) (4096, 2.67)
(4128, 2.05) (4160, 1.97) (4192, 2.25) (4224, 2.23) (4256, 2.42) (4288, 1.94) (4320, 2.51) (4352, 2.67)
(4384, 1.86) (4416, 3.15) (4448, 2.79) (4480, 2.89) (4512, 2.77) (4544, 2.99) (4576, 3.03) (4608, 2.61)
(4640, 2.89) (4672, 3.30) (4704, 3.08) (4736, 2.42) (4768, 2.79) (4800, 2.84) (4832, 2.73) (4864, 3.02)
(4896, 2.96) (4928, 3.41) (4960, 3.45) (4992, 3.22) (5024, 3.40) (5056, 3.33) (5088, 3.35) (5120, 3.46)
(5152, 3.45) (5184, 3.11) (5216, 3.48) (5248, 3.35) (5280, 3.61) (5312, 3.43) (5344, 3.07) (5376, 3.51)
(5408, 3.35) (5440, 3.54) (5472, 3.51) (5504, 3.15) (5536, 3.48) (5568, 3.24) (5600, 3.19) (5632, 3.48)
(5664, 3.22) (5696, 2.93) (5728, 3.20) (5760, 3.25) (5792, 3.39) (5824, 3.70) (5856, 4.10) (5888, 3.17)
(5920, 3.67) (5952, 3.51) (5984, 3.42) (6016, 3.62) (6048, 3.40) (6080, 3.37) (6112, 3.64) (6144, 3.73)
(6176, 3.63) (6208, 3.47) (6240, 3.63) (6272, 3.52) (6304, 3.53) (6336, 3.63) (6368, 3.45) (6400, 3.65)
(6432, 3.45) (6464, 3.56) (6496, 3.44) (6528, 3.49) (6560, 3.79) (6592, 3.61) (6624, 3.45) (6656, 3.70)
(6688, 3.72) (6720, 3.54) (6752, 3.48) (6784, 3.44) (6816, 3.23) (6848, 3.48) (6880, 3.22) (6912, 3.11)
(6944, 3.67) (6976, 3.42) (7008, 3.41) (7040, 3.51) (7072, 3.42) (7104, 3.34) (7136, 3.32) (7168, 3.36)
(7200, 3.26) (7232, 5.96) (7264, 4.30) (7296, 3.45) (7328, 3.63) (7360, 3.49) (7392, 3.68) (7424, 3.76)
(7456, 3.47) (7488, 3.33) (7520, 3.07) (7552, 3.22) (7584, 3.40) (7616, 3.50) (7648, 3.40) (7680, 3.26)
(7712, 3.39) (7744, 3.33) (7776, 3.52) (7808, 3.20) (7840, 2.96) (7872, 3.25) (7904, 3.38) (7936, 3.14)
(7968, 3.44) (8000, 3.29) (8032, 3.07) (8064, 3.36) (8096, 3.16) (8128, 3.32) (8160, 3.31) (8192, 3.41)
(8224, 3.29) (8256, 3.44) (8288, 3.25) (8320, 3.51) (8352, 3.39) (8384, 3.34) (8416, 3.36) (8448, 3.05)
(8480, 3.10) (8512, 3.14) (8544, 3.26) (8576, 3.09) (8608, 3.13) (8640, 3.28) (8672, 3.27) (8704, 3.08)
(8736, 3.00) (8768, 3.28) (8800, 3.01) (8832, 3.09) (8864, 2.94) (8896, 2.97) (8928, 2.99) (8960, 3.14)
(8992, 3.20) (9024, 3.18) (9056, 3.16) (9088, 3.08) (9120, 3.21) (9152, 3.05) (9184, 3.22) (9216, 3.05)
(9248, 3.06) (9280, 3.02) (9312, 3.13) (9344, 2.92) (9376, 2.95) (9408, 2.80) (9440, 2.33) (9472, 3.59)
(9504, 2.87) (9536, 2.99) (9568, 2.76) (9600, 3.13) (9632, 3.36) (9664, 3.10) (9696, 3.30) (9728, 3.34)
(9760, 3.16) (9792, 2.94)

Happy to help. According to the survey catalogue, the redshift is 0.102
